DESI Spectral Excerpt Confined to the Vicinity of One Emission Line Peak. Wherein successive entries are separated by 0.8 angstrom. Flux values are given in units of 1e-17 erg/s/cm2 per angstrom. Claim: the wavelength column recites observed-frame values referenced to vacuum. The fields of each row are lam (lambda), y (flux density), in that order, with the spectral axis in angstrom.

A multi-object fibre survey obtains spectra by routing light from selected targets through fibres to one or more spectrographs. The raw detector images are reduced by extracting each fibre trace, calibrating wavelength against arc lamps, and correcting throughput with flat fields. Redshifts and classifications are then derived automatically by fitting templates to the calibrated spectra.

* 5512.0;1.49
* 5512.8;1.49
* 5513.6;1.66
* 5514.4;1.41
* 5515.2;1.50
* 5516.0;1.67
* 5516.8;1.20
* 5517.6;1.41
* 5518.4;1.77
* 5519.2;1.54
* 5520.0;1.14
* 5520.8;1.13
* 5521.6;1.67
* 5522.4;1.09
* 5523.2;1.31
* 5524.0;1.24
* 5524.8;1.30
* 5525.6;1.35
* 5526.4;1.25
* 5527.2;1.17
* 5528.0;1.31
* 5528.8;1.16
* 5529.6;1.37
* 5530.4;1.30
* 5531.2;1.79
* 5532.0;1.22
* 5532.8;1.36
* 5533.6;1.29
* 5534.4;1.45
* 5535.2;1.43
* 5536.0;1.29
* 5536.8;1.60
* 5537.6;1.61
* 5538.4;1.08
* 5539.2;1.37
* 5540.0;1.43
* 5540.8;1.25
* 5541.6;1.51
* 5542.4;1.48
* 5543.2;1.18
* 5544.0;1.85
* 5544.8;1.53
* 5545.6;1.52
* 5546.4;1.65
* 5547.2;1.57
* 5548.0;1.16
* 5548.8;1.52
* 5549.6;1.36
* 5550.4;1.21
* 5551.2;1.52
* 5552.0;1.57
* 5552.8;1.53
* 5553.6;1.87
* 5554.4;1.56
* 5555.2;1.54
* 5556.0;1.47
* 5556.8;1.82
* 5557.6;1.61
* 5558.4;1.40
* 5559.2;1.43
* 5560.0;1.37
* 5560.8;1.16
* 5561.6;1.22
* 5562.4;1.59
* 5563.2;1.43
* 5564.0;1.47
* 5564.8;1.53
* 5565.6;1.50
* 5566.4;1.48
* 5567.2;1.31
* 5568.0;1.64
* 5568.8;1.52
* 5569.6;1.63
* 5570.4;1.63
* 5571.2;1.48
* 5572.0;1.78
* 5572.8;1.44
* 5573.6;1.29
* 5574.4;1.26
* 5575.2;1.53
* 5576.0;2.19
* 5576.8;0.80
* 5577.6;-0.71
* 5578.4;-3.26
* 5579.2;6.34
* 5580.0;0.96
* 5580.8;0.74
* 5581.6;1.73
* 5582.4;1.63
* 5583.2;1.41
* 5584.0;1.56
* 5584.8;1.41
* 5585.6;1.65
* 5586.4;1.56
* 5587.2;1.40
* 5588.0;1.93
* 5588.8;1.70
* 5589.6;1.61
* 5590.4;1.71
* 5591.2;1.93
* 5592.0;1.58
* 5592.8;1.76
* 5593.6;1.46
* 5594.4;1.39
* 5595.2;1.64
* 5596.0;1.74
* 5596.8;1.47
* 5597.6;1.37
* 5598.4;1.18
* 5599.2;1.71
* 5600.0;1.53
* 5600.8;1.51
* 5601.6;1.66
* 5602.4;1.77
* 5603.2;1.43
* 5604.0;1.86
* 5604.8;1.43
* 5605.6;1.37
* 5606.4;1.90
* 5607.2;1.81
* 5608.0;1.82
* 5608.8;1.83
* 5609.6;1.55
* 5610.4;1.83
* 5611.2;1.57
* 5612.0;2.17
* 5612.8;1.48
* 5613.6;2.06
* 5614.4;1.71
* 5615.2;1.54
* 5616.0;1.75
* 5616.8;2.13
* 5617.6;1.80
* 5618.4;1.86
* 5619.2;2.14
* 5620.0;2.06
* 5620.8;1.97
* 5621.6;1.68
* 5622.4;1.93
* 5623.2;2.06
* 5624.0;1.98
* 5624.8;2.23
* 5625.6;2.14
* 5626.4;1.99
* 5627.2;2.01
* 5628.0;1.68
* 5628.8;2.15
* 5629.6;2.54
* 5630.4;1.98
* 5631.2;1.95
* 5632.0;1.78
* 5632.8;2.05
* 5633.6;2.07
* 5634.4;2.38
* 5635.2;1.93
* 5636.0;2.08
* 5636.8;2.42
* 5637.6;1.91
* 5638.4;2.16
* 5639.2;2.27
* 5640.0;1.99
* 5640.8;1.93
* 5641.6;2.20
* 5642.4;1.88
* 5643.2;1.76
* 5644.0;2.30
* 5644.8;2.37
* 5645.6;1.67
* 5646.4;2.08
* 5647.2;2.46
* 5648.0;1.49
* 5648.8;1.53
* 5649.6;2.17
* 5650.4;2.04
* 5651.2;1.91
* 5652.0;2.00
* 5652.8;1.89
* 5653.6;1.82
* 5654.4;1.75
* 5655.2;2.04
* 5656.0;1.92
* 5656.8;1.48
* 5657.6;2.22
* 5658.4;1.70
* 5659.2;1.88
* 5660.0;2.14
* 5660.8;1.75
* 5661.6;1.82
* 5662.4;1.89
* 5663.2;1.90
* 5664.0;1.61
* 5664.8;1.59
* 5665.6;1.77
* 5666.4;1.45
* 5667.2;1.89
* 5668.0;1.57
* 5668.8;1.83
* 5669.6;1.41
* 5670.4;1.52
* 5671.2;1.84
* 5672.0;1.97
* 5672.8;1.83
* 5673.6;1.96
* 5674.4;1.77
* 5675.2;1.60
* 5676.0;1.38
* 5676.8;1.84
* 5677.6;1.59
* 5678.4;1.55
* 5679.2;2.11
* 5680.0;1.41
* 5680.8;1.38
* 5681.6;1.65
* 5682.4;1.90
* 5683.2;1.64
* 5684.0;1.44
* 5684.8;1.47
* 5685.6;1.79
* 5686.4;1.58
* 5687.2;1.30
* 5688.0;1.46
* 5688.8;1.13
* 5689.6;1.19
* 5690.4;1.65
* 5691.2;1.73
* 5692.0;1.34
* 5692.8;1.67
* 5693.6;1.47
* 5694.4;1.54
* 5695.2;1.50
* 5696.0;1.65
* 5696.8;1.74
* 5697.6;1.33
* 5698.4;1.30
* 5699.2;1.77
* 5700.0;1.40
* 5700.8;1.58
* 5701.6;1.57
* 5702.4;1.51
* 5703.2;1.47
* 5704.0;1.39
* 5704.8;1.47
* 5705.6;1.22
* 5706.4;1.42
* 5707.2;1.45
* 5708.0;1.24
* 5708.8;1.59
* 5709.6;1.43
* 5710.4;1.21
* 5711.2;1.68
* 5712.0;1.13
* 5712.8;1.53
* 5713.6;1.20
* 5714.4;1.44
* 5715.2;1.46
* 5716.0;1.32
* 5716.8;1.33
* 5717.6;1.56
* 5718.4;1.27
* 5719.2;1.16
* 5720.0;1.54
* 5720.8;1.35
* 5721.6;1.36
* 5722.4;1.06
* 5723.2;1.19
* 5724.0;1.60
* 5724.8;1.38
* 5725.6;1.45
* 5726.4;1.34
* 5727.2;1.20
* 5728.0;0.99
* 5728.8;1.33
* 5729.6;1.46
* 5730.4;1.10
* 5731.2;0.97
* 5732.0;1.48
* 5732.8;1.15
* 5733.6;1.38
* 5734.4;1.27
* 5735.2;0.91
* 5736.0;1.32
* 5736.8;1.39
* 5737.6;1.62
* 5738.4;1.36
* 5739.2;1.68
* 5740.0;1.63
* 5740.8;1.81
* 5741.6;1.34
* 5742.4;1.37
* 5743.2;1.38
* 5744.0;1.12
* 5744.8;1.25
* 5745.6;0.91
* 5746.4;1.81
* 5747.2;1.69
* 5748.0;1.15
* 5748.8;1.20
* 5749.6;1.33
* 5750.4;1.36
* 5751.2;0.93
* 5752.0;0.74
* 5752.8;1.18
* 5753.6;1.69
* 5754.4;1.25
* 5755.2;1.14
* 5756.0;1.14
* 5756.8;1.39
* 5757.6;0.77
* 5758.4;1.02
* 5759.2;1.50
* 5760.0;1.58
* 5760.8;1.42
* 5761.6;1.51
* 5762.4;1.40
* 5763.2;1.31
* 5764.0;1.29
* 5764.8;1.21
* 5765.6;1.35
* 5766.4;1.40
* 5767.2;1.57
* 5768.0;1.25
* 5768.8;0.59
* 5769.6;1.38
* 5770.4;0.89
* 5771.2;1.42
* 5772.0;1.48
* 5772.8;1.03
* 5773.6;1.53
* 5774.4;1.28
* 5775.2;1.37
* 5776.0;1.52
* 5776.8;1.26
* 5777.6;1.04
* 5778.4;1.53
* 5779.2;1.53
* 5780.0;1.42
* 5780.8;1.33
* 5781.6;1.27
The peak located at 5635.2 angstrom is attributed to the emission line C III]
